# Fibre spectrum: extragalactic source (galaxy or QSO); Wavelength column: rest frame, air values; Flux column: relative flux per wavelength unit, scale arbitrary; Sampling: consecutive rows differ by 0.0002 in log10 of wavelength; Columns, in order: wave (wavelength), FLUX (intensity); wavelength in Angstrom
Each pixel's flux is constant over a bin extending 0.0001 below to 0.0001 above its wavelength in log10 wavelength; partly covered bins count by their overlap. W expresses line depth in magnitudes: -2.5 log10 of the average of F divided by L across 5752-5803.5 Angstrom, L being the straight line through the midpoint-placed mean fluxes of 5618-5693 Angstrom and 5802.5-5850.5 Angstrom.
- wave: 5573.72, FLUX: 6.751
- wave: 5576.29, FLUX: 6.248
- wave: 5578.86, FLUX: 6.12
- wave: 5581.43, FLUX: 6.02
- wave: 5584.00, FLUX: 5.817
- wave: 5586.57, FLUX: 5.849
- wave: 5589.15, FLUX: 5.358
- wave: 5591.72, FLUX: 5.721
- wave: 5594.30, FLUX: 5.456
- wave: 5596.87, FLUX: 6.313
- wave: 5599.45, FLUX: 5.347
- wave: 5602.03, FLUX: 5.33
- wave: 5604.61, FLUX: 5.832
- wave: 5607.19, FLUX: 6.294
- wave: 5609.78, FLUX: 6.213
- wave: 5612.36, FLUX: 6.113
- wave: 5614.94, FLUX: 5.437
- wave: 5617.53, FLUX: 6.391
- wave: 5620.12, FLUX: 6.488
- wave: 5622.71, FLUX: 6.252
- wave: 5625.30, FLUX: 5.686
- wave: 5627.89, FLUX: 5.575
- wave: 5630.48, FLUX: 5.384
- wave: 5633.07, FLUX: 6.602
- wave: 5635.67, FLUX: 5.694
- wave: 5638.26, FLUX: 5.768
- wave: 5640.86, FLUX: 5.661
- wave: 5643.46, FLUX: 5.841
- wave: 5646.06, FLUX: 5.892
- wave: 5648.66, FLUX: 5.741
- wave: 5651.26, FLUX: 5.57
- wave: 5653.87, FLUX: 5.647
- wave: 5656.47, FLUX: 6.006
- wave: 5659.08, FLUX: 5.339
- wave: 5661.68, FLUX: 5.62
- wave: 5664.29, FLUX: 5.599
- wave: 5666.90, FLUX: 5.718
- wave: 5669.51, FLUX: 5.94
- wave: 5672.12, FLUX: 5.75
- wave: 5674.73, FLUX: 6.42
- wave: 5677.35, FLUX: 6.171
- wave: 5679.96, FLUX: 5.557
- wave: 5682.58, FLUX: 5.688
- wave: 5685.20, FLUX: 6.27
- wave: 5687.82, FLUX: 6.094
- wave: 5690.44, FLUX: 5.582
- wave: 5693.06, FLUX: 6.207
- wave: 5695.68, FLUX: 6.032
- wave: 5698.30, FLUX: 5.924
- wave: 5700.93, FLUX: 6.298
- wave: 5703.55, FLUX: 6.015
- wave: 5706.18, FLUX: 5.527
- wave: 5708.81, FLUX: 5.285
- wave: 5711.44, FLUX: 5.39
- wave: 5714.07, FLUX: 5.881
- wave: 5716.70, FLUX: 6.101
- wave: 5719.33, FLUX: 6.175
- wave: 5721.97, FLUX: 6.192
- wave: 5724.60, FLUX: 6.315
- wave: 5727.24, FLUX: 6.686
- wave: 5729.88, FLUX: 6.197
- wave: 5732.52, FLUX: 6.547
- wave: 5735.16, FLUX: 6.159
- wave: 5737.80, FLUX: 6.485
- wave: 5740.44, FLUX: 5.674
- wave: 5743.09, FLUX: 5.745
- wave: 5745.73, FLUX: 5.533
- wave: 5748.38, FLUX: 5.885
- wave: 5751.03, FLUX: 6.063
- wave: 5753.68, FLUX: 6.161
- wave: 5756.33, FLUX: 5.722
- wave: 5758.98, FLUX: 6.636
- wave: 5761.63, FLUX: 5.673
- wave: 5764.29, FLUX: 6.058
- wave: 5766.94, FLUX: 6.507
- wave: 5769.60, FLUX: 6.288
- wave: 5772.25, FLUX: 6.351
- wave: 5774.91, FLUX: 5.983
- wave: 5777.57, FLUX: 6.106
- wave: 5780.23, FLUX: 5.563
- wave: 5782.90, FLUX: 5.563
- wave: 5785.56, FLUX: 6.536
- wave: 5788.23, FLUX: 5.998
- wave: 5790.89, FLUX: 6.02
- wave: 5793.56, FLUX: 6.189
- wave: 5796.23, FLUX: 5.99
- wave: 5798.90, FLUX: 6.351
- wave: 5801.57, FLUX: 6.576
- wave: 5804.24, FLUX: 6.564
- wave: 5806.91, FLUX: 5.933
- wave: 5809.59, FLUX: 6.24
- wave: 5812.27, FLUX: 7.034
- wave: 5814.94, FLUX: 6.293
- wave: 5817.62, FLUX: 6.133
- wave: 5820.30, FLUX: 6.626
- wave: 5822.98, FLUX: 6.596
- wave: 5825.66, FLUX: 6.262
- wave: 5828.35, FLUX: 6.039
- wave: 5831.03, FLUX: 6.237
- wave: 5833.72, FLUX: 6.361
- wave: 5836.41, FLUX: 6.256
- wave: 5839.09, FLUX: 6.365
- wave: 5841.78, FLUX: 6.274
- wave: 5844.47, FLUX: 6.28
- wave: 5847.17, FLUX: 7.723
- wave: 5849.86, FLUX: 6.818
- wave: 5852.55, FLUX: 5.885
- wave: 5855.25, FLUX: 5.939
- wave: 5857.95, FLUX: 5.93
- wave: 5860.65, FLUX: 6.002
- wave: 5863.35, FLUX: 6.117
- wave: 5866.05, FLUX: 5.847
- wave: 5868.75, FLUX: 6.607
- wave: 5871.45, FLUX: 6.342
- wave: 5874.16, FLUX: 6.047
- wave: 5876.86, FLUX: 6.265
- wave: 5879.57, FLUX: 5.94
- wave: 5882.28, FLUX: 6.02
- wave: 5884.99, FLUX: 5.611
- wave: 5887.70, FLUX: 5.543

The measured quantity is 0.03 mag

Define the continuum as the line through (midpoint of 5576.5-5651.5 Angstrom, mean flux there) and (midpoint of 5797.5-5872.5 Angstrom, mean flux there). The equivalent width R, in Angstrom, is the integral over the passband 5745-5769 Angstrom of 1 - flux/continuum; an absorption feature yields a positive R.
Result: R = 0.50 Angstrom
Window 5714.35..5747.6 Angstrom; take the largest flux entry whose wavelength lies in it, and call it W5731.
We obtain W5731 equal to 6.686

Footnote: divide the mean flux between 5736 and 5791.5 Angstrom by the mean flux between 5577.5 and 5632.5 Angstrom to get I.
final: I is 1.03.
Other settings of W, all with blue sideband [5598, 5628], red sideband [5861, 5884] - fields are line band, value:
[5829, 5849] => -0.066 mag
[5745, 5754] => 0.024 mag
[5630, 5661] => 0.034 mag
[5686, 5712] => 0.025 mag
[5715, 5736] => -0.049 mag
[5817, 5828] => -0.051 mag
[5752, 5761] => -0.016 mag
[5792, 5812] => -0.039 mag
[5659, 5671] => 0.054 mag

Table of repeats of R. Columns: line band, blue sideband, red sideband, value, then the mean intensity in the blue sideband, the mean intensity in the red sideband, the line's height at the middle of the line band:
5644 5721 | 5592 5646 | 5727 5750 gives 1.8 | 5.88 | 6.07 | 5.98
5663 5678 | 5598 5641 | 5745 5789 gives 0.1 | 5.89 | 6.04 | 5.95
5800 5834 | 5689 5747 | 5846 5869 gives -0.9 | 6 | 6.29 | 6.21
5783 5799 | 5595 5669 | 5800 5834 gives 0.5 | 5.83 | 6.38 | 6.3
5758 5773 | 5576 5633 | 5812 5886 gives -0.2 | 5.88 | 6.27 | 6.14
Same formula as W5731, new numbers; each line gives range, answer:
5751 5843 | 7.034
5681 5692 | 6.27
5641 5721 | 6.42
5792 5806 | 6.576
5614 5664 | 6.602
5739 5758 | 6.161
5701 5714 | 6.015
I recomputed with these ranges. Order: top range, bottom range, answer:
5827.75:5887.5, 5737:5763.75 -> 1.04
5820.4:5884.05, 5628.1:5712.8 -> 1.08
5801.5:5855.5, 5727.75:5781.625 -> 1.05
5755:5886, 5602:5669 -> 1.06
